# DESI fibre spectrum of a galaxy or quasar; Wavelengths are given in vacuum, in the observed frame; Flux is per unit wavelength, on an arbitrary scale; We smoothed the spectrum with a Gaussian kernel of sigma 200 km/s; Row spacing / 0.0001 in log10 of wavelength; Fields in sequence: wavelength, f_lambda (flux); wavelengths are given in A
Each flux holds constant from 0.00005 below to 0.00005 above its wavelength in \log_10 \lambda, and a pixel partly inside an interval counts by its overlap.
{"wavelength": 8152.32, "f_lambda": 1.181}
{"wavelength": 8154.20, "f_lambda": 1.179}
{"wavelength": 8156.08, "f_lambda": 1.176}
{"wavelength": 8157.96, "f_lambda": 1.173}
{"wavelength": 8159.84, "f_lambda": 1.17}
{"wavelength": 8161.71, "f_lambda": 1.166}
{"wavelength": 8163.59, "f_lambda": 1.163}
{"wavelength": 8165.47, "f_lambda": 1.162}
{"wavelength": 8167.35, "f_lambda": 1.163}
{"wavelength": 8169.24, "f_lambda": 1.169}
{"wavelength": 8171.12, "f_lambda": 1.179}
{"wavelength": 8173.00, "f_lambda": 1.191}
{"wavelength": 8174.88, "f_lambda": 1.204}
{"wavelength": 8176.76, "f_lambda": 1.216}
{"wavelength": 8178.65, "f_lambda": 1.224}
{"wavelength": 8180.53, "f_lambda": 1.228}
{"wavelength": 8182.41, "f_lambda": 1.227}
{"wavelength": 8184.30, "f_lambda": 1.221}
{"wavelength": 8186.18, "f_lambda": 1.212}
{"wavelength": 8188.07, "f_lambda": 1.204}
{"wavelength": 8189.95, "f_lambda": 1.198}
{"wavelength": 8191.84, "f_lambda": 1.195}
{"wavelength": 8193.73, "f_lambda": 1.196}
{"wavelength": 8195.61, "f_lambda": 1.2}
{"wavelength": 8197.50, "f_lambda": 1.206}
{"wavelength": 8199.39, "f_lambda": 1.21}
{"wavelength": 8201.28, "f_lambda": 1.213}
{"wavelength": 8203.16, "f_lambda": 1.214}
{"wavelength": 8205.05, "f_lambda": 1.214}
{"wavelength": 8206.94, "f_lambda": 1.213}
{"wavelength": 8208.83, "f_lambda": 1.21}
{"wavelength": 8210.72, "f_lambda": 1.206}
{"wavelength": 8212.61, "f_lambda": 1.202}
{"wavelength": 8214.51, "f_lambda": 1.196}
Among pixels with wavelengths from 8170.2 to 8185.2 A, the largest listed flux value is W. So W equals 1.228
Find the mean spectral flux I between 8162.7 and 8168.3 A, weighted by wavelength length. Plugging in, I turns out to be 1.16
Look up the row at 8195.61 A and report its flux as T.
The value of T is 1.2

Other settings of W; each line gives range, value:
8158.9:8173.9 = 1.191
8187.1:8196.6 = 1.204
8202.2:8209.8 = 1.214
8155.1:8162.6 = 1.176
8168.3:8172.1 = 1.179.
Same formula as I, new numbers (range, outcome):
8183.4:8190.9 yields 1.21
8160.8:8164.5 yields 1.16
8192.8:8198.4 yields 1.2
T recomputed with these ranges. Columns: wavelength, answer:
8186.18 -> 1.212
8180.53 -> 1.228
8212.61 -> 1.202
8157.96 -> 1.173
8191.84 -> 1.195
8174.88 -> 1.204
